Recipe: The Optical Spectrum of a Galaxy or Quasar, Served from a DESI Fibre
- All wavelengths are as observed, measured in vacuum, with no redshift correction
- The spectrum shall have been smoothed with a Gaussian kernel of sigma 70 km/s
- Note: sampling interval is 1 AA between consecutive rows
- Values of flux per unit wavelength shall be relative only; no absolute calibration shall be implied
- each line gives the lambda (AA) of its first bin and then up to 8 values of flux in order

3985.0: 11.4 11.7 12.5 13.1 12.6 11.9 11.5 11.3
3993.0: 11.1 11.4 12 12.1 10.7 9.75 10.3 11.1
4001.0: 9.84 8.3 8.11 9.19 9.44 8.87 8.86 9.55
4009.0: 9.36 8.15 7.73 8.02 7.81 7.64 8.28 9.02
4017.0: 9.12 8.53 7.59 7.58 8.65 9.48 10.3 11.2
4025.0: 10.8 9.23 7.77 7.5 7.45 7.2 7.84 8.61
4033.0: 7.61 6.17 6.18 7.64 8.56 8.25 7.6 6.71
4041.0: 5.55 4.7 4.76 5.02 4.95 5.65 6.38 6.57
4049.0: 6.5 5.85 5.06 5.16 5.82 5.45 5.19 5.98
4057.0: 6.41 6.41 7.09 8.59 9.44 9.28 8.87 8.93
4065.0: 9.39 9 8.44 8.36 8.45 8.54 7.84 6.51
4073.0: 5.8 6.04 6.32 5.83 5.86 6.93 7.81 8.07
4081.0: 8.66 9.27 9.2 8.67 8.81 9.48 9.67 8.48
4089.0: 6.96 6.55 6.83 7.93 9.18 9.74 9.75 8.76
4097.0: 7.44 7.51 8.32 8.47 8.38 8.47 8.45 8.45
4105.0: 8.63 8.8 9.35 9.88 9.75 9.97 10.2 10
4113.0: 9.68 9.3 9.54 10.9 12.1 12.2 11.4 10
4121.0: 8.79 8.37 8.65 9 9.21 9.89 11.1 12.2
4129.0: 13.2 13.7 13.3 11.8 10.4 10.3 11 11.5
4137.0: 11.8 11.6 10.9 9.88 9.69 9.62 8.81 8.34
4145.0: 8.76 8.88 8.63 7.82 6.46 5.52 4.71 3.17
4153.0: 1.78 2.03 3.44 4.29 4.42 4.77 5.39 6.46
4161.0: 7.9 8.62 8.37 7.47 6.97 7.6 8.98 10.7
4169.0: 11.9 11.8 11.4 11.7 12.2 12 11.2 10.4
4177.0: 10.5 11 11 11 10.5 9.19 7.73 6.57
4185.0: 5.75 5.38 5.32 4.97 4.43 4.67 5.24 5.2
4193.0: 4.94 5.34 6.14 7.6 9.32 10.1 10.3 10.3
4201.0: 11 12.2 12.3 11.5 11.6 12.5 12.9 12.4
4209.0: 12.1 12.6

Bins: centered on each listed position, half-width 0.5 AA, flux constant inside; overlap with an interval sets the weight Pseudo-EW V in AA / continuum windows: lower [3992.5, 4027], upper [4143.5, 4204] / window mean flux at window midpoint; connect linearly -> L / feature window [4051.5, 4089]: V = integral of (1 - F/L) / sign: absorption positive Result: 4.9 AA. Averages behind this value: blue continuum 9.36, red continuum 7.9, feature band 7.67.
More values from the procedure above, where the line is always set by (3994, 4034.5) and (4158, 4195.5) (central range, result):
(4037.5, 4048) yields 3.4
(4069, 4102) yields 2.6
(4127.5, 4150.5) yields -4.9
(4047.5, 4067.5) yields 3.6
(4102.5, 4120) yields -2.9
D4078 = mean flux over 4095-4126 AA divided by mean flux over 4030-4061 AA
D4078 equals 1.44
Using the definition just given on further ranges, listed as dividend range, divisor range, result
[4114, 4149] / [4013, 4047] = 1.35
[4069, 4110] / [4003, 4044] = 1.01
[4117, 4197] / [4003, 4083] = 1.13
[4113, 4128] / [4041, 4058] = 1.80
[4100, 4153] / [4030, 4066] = 1.40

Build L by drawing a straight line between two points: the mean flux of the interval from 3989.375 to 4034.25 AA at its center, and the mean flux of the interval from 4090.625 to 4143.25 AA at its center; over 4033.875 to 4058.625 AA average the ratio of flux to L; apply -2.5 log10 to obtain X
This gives 0.47 mag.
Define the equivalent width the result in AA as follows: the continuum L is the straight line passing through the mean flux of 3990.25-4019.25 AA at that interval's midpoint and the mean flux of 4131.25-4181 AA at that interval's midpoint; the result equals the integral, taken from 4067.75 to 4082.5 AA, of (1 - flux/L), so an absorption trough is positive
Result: 2.9 AA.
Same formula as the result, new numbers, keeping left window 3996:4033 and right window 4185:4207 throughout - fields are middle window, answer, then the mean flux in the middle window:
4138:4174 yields 2.2 AA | 7.81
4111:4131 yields -4.9 AA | 10.5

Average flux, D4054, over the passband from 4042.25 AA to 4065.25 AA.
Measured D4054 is 6.59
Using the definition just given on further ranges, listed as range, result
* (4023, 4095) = 7.48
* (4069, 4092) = 7.67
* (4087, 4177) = 9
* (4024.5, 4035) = 7.93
